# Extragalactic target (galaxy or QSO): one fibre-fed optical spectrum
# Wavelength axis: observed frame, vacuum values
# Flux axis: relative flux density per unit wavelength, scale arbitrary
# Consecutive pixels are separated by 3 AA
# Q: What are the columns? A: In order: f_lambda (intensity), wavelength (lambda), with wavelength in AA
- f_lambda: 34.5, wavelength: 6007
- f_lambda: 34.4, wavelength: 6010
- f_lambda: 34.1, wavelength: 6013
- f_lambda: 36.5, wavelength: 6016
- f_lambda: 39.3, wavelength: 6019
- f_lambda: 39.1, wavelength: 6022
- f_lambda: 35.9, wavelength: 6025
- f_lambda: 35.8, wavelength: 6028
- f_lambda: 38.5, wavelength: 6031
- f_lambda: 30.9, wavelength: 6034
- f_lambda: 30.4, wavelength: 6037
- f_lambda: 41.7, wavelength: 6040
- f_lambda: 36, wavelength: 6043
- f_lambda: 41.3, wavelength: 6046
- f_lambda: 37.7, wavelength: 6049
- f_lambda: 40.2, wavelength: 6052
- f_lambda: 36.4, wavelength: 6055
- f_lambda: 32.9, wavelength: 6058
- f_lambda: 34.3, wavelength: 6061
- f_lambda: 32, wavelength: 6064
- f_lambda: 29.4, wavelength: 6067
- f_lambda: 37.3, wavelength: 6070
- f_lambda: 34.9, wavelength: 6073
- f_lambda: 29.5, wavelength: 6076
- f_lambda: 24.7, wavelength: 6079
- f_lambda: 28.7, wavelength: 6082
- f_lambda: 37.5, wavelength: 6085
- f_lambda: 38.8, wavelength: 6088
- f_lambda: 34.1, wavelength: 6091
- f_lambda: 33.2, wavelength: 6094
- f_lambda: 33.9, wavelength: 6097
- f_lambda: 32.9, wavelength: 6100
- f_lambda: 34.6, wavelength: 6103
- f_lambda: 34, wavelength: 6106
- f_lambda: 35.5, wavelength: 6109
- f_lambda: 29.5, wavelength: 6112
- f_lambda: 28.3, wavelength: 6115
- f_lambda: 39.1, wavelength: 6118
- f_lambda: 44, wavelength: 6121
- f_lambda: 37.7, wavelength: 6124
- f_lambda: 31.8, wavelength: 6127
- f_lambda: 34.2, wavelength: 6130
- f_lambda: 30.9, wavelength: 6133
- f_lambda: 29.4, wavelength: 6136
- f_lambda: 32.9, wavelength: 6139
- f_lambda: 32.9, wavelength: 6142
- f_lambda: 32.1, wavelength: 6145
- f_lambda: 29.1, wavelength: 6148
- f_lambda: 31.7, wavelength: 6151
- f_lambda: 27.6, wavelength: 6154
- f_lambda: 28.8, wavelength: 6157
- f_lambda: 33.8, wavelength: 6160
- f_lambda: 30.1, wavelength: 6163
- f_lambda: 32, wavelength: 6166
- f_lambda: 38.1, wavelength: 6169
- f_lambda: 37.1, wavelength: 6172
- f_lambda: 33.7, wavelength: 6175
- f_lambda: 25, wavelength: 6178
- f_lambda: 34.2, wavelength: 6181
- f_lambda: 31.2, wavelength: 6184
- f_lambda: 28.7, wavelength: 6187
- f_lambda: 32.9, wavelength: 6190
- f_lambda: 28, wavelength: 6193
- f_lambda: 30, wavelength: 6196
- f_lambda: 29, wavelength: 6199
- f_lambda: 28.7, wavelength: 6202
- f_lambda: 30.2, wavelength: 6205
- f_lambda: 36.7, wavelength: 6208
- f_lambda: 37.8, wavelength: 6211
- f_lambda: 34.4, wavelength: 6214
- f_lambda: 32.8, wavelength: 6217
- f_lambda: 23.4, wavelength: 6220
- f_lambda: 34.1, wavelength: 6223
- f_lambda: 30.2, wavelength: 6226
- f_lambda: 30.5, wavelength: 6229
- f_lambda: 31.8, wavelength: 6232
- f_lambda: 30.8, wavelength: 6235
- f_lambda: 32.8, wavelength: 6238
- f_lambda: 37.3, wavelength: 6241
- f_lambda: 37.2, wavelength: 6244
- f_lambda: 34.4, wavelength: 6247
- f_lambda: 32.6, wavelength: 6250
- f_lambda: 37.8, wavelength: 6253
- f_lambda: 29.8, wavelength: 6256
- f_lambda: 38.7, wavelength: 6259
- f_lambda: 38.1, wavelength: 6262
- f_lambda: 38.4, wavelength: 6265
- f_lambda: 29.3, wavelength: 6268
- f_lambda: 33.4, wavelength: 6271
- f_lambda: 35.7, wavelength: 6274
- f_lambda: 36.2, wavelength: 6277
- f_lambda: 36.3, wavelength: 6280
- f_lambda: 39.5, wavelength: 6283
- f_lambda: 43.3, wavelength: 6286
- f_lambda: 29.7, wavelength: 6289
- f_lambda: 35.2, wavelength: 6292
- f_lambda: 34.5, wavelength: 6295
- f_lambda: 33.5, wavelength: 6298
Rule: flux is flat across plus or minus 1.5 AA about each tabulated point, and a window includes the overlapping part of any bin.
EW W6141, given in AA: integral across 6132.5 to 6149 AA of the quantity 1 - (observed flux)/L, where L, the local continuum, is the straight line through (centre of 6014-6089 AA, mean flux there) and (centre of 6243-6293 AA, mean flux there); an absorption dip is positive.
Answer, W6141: 1.9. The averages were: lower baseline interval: 35.2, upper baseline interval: 35.6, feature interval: 31.3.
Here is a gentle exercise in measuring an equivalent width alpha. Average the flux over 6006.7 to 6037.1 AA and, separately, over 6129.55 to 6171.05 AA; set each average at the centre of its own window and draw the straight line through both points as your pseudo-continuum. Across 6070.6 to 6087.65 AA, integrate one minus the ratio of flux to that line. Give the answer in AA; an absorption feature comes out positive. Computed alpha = 1.0 AA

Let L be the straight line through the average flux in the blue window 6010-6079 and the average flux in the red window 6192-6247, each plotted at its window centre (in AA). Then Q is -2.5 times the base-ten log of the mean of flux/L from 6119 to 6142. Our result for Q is -0.02 mag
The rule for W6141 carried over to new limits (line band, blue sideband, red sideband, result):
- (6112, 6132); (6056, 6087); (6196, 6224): -2.0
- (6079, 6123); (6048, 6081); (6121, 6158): -2.0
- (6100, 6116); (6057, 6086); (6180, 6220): -0.3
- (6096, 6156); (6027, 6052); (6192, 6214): 1.9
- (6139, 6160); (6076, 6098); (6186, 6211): 0.6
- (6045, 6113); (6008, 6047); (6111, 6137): 2.1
